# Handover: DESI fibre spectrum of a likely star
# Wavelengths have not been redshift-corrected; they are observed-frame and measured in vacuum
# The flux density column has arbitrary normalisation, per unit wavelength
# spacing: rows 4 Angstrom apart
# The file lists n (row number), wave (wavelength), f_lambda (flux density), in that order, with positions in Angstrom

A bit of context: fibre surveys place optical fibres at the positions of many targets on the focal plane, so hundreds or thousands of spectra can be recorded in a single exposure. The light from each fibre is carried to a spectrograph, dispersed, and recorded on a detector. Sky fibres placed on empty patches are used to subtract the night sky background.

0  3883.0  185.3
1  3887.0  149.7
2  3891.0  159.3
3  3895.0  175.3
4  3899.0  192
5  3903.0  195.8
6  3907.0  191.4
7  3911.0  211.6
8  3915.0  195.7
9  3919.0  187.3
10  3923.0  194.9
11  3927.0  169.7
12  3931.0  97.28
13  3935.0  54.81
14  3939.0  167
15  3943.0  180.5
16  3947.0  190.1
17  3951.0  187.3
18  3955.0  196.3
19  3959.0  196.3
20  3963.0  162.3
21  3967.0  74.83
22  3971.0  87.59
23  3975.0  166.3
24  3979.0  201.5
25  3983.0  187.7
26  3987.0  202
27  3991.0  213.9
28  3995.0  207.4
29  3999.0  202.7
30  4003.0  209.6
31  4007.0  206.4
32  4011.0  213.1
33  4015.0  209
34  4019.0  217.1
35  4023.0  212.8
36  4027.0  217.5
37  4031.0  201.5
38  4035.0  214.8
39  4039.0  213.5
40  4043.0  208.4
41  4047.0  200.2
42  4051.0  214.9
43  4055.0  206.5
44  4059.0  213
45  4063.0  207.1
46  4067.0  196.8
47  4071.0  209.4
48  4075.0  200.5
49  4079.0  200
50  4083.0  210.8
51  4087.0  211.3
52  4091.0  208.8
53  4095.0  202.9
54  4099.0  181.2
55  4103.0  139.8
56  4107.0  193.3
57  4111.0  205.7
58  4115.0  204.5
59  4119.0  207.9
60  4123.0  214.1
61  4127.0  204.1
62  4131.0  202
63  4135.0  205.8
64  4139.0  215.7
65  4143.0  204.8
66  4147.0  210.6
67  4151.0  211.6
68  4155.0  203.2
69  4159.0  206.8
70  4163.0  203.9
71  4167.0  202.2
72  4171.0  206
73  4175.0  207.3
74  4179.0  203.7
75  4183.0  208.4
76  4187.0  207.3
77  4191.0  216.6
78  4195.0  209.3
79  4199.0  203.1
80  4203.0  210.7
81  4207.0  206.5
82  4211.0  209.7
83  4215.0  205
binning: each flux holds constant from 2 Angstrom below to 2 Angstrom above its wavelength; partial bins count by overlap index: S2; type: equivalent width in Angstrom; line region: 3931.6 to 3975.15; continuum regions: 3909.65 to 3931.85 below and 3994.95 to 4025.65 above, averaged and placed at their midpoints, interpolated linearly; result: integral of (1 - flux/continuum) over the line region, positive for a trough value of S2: 9.5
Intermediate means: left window 179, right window 210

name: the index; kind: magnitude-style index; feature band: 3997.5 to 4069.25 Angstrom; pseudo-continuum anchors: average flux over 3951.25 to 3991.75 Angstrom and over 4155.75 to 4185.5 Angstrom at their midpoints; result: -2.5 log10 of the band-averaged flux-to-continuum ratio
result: -0.17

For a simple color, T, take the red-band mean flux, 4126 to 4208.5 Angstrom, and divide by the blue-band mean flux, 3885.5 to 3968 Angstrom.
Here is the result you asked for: 1.22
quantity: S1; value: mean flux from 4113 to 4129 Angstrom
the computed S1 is 208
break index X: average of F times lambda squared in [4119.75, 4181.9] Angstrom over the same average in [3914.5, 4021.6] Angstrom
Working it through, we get 1.28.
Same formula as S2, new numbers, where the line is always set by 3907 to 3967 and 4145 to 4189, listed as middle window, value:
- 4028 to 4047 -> -2.5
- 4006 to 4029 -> -4.0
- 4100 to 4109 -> 1.3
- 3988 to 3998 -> -1.8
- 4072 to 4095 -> -1.6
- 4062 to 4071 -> -0.6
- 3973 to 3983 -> -0.5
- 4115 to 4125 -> -0.6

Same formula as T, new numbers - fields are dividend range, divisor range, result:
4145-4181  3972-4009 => 1.05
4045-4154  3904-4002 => 1.18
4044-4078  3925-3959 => 1.31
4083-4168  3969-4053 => 1.01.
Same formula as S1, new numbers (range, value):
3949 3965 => 186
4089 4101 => 198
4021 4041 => 212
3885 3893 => 154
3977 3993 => 201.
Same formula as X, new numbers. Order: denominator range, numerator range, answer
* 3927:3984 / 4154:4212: 1.51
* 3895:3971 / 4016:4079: 1.32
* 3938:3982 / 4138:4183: 1.38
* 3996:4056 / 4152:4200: 1.06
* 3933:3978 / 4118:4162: 1.49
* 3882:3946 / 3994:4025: 1.30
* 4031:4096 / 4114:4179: 1.04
